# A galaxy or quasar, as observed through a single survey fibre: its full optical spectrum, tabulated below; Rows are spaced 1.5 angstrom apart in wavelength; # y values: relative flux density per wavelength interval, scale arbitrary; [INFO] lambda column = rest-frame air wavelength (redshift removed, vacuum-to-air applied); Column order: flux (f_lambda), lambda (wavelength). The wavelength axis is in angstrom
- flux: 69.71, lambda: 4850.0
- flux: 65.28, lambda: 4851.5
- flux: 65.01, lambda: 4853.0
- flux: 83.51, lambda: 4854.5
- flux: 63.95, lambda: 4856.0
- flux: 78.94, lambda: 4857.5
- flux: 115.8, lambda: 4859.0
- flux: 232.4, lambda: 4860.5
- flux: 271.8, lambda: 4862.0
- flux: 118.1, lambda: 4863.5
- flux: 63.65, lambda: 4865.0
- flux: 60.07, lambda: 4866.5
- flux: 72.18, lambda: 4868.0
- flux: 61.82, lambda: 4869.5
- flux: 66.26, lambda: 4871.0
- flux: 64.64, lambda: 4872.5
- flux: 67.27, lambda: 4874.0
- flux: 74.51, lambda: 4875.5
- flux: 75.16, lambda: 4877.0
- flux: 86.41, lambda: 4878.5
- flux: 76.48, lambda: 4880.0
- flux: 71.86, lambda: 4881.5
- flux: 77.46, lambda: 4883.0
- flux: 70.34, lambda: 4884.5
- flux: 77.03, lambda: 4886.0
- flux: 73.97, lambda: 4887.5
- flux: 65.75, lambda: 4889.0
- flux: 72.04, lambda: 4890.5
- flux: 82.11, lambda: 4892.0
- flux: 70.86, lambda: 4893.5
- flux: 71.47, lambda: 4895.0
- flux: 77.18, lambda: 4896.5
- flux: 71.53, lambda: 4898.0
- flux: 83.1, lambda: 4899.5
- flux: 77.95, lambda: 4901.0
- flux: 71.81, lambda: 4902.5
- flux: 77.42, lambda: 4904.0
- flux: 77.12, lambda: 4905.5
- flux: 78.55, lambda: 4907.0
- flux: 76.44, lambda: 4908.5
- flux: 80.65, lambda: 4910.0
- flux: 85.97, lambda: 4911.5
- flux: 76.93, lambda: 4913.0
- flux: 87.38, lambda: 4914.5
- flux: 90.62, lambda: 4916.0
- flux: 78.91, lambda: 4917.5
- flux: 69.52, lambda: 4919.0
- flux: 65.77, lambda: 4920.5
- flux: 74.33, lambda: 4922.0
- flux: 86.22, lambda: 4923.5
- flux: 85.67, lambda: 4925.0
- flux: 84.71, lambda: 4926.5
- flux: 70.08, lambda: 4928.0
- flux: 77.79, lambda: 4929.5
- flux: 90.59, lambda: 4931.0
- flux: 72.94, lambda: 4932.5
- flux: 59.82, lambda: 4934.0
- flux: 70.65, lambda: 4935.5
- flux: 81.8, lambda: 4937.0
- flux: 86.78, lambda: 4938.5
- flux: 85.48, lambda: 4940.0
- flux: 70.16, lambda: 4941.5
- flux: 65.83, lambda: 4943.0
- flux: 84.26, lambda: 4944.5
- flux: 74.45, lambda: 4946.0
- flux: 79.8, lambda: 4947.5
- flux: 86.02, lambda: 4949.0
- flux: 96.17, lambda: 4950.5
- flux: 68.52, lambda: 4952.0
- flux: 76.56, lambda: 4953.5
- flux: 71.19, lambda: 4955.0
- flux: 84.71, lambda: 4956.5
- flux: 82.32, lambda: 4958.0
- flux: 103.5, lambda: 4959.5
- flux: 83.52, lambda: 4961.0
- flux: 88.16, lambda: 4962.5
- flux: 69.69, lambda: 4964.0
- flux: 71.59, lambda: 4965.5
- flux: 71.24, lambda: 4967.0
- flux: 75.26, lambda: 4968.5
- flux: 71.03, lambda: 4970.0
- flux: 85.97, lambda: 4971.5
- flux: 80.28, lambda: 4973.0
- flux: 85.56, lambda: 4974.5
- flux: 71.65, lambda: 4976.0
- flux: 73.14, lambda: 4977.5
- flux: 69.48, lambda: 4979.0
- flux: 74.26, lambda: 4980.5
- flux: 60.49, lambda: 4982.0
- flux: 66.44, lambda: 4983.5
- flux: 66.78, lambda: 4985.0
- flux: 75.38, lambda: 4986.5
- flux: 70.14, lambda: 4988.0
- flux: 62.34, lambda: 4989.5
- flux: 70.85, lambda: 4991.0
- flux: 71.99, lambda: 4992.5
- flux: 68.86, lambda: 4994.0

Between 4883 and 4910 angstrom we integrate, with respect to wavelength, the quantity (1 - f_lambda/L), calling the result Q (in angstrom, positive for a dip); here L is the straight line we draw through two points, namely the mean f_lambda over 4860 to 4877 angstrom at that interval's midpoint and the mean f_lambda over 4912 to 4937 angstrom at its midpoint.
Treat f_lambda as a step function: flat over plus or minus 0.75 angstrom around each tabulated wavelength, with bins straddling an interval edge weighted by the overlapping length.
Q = 4.3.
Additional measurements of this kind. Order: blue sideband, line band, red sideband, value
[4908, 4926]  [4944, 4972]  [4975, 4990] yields -2.58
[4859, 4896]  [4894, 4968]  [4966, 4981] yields 2.60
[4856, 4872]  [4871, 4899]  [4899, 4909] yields 5.80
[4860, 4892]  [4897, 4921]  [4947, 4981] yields 2.01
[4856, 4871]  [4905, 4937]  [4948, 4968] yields 5.33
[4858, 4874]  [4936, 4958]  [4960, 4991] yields 0.99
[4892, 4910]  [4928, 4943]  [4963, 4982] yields -0.20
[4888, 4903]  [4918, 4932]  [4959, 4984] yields -0.56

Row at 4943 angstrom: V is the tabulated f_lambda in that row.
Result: 65.83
